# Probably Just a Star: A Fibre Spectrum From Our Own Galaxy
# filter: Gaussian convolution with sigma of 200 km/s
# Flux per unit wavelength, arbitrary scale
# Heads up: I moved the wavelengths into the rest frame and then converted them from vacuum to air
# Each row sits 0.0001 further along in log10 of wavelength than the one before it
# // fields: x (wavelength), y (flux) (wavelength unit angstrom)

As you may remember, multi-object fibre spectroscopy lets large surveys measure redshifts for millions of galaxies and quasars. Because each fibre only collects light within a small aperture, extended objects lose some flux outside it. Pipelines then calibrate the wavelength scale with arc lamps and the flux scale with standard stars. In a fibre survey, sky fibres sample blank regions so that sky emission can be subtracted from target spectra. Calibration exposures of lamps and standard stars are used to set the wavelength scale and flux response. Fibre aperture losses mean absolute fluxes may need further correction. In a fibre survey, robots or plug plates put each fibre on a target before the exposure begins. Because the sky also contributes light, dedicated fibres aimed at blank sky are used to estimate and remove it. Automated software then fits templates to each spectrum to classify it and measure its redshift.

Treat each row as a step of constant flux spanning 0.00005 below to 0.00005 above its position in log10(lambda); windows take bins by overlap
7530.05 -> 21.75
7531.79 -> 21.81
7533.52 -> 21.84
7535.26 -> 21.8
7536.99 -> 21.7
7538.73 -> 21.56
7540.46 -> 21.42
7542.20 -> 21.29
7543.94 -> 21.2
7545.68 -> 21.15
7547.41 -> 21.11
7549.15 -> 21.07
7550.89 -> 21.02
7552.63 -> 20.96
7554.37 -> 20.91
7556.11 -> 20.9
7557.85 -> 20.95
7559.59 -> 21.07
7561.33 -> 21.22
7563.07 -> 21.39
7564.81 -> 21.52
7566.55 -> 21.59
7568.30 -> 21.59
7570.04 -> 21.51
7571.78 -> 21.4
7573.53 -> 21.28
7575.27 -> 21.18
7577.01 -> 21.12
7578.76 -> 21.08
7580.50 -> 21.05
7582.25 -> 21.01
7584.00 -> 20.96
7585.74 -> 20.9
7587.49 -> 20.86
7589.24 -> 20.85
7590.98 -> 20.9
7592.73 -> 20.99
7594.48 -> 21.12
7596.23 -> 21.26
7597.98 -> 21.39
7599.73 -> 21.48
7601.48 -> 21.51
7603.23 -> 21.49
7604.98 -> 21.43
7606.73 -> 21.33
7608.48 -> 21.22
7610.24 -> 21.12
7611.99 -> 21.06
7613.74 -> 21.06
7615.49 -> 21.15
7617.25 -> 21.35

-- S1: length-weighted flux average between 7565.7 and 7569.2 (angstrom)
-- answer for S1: 21.6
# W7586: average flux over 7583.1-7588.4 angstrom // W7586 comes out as 20.9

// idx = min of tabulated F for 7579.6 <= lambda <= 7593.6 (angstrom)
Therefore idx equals 20.85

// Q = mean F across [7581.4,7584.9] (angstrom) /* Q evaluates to 21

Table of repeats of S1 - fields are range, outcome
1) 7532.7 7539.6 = 21.7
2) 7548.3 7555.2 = 21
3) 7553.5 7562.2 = 21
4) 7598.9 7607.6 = 21.5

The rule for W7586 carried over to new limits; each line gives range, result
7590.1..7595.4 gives 21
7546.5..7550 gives 21.1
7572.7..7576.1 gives 21.3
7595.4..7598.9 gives 21.3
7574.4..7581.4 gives 21.1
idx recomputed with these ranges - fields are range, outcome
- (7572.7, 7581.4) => 21.05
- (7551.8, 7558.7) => 20.9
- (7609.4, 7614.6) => 21.06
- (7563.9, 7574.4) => 21.28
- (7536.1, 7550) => 21.07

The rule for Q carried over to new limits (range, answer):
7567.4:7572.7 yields 21.5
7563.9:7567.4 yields 21.6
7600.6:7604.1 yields 21.5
